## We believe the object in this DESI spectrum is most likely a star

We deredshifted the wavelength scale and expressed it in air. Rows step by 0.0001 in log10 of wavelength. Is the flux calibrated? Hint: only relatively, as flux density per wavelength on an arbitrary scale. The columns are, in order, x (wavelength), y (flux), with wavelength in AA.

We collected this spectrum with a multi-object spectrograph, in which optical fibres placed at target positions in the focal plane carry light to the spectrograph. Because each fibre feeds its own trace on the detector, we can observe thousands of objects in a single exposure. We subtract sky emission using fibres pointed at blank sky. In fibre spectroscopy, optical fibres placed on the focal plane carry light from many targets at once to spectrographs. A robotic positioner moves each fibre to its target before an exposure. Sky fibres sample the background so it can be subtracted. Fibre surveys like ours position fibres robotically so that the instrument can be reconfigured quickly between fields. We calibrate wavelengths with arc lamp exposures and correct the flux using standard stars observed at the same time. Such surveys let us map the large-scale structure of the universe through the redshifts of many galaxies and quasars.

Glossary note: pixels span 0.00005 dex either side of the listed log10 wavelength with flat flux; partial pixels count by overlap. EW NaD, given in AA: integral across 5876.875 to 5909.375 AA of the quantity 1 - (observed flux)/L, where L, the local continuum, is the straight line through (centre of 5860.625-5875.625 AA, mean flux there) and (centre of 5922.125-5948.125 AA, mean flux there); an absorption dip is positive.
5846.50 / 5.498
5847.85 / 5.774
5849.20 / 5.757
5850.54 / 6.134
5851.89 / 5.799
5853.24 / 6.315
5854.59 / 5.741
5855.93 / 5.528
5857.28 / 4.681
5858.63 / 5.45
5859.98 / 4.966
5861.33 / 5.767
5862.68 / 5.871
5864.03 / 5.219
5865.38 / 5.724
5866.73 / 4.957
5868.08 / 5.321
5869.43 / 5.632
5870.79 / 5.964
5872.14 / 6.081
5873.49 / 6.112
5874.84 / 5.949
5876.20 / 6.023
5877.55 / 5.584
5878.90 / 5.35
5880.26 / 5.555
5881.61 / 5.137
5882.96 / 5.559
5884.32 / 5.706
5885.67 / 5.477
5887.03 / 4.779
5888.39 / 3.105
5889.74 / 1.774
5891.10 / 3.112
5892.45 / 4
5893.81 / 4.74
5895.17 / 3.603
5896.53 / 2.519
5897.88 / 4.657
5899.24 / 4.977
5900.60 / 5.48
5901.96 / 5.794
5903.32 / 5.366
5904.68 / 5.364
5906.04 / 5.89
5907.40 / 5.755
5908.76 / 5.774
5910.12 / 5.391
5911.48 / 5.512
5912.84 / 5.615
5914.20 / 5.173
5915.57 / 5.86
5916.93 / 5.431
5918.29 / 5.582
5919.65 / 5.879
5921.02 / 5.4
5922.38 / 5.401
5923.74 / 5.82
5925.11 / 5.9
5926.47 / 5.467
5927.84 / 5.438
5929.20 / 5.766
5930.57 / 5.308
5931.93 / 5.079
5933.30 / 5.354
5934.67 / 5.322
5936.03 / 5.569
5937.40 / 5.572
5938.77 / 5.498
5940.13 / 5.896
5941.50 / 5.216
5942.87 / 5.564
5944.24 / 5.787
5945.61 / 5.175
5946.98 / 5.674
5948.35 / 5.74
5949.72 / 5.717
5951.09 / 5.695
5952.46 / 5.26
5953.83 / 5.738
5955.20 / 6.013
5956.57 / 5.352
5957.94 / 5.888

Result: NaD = 4.8 AA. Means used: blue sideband 5.69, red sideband 5.52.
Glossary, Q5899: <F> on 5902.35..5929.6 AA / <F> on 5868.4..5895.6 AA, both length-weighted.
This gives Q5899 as 1.1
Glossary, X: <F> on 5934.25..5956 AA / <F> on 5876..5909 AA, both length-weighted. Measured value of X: 1.2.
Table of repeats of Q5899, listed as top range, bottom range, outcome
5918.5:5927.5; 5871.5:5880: 0.97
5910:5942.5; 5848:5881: 0.98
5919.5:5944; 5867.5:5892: 1.08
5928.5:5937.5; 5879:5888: 1.02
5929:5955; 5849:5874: 0.98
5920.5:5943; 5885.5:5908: 1.23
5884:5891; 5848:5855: 0.67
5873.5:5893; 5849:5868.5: 0.87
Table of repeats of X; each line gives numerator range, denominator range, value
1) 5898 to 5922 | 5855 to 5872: 1.01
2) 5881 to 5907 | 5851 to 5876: 0.82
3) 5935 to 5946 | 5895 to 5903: 1.20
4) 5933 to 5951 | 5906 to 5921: 0.99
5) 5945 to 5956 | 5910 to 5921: 1.01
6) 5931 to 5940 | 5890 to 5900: 1.41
